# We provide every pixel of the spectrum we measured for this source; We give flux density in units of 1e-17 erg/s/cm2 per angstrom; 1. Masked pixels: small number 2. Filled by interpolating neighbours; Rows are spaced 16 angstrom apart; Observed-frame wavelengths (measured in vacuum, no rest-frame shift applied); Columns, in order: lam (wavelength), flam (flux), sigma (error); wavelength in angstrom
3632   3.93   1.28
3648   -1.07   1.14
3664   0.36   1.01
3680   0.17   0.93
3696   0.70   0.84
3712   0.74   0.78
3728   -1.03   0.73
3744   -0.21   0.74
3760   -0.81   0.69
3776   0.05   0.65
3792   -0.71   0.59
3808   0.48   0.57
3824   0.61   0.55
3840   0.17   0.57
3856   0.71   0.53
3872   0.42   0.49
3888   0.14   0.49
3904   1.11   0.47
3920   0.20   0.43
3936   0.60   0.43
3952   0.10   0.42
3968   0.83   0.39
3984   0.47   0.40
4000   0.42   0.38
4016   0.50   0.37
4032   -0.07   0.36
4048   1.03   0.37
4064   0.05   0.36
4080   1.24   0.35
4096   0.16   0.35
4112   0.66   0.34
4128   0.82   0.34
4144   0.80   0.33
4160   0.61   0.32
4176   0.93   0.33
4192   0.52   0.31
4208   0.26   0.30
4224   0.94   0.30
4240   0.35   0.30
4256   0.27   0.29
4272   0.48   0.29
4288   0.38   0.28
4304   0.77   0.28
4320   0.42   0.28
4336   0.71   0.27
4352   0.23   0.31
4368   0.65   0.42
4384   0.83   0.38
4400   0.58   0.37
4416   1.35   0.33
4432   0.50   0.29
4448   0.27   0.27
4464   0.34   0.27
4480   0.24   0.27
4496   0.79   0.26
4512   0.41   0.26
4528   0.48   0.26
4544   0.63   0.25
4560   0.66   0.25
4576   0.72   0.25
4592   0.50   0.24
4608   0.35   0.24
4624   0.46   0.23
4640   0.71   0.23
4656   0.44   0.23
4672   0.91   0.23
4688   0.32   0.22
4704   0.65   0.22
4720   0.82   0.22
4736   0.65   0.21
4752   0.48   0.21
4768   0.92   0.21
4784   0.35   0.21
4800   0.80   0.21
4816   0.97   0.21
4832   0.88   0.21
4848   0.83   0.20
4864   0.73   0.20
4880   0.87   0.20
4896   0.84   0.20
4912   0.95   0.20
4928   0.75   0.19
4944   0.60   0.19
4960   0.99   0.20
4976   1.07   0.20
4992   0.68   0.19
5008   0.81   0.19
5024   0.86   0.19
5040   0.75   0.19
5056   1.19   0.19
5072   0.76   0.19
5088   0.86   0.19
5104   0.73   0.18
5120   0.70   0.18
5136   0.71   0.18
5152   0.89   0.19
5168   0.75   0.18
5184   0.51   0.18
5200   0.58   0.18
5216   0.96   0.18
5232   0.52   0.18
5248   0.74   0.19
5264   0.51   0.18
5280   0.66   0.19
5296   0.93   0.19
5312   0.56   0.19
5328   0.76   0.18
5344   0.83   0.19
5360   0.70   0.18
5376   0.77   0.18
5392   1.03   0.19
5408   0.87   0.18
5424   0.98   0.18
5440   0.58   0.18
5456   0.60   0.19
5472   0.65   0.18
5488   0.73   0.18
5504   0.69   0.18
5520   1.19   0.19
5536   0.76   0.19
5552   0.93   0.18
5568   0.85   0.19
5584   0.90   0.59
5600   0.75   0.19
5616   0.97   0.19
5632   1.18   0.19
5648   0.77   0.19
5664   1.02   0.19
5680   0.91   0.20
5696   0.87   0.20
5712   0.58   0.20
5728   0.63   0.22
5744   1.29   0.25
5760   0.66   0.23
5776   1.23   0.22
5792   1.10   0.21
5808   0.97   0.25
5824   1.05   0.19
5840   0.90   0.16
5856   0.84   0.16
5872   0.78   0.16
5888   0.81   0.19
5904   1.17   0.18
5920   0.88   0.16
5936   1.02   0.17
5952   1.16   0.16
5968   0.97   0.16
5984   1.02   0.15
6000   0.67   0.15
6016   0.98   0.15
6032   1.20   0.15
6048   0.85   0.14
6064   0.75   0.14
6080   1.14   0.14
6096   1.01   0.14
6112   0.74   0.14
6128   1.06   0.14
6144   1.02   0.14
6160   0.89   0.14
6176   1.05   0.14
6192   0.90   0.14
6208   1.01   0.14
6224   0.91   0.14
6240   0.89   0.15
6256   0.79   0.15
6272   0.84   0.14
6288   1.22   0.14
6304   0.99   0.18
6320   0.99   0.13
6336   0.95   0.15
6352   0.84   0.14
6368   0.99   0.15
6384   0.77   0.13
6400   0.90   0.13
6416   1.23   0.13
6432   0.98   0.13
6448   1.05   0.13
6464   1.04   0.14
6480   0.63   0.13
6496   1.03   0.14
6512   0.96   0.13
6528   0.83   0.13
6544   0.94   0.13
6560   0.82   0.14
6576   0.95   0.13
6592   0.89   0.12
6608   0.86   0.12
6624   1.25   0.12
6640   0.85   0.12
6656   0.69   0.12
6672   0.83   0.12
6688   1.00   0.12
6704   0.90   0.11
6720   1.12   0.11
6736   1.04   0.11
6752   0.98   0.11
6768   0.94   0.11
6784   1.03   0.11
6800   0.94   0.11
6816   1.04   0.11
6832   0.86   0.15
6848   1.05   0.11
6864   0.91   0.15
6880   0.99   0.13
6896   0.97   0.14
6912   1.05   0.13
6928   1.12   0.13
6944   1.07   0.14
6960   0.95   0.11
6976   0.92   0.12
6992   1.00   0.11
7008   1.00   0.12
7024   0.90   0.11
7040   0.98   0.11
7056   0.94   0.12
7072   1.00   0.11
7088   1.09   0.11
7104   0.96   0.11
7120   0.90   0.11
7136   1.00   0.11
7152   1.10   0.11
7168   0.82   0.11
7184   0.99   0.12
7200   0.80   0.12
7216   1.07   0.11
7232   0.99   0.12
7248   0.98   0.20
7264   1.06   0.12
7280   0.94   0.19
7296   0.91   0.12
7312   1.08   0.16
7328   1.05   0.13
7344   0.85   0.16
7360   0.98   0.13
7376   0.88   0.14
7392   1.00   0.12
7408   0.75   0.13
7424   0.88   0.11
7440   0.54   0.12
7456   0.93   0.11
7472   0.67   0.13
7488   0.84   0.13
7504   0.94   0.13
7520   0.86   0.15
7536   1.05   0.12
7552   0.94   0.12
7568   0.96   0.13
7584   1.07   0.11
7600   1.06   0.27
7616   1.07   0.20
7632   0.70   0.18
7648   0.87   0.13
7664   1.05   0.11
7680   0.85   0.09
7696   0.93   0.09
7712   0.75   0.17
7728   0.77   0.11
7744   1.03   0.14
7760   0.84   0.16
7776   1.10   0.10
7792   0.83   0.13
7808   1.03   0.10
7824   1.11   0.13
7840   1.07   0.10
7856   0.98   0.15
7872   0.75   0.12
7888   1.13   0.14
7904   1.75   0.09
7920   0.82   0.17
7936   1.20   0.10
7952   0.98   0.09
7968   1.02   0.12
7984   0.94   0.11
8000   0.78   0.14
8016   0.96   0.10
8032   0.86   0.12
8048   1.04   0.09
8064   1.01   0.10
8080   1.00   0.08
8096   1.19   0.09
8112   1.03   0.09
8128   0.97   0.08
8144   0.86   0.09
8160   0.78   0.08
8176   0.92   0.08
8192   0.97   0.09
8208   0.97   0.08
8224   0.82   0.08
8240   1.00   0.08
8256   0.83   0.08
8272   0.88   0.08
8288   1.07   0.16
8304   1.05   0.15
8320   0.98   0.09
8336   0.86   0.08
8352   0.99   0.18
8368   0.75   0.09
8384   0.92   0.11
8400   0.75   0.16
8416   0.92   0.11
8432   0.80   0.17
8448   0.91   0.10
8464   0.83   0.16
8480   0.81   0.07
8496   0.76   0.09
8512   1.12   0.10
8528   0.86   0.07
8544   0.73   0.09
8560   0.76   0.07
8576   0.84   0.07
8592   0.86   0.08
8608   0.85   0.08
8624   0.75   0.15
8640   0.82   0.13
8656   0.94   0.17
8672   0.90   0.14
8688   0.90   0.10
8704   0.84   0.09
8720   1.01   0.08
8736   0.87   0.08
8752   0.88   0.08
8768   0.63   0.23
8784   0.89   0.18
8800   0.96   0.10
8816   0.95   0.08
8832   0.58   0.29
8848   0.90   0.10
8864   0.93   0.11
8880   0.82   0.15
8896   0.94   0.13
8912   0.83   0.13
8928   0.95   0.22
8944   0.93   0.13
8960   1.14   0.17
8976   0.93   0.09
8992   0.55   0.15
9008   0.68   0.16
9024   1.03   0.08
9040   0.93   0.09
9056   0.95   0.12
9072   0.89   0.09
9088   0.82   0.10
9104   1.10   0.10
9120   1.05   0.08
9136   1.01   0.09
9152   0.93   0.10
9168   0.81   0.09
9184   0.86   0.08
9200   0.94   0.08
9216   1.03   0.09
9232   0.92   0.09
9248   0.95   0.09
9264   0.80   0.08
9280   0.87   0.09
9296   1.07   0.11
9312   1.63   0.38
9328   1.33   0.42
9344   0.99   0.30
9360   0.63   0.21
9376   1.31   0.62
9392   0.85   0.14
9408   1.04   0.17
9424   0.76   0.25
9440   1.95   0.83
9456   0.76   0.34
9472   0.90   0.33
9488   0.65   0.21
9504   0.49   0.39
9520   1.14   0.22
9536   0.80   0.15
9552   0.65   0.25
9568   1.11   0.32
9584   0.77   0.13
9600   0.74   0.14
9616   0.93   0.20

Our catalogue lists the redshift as 0.205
